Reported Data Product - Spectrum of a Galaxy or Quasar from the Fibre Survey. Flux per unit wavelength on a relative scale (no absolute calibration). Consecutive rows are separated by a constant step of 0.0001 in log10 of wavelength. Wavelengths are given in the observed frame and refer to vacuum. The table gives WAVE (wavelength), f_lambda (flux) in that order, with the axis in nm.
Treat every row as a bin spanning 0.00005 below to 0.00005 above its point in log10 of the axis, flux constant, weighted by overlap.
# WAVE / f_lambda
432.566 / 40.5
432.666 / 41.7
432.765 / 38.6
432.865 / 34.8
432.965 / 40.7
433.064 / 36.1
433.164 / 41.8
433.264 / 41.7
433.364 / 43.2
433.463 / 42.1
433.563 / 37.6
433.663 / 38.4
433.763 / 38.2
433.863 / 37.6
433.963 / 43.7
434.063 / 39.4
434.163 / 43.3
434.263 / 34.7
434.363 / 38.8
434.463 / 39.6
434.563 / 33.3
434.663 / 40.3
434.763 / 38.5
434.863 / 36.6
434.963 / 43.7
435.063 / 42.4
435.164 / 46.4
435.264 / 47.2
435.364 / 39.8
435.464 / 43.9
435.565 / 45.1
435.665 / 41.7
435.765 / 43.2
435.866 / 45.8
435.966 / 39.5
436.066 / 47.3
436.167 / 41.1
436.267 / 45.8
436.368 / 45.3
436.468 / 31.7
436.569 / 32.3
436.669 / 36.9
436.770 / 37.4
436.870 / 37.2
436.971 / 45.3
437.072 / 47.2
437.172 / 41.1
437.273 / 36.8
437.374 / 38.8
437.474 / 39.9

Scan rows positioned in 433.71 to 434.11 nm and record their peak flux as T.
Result 43.7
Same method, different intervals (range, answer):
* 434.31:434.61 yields 39.6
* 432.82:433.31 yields 41.8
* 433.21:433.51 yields 43.2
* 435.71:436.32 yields 47.3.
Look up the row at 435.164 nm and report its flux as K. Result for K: 46.4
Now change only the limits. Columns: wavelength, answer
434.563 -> 33.3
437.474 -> 39.9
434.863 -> 36.6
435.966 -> 39.5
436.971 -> 45.3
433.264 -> 41.7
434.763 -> 38.5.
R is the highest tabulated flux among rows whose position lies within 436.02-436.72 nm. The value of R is 47.3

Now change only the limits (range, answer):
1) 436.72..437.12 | 47.2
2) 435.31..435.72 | 45.1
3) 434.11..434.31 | 43.3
